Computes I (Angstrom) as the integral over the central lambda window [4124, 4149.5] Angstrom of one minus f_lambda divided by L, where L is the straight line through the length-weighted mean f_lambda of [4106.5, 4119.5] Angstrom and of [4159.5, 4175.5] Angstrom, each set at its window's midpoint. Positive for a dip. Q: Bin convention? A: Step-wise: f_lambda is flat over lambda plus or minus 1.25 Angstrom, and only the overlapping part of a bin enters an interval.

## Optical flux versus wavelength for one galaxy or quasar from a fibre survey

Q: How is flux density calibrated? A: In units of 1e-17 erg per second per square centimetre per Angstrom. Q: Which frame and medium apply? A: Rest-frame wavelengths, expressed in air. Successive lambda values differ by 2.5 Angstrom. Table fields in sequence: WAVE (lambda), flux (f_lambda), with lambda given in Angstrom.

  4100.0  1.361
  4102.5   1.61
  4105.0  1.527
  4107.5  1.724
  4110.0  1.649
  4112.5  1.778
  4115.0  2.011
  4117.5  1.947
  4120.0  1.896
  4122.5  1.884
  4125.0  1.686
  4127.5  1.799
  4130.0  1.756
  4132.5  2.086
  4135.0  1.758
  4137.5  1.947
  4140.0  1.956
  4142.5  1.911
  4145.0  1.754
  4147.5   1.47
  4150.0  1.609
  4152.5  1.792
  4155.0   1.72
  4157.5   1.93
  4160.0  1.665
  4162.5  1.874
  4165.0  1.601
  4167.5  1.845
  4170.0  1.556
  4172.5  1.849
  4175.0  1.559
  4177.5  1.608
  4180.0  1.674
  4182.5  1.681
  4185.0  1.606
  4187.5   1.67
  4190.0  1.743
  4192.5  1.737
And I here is -0.4 Angstrom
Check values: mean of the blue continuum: 1.83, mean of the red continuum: 1.72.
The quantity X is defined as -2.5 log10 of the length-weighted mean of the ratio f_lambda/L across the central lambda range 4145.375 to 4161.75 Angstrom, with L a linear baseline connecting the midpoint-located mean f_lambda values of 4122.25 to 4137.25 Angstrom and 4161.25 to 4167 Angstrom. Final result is 0.043 mag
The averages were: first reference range 1.83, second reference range 1.75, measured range 1.71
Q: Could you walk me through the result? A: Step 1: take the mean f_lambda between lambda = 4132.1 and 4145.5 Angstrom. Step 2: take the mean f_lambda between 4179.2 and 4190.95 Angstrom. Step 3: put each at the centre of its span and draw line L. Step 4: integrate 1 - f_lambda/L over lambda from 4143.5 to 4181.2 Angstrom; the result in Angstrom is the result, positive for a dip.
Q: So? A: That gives 1.7 Angstrom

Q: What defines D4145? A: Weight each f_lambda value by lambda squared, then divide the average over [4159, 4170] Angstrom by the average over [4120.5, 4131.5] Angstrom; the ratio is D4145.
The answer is 1.0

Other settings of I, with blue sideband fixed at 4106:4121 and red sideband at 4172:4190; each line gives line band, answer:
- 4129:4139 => -0.6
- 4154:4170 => -0.4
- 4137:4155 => -0.2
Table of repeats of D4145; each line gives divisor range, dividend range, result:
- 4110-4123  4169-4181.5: 0.90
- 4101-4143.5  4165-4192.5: 0.95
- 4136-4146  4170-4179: 0.89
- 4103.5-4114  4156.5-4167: 1.08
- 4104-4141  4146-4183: 0.95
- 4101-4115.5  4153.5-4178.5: 1.04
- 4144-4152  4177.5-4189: 1.04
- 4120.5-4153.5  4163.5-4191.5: 0.95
